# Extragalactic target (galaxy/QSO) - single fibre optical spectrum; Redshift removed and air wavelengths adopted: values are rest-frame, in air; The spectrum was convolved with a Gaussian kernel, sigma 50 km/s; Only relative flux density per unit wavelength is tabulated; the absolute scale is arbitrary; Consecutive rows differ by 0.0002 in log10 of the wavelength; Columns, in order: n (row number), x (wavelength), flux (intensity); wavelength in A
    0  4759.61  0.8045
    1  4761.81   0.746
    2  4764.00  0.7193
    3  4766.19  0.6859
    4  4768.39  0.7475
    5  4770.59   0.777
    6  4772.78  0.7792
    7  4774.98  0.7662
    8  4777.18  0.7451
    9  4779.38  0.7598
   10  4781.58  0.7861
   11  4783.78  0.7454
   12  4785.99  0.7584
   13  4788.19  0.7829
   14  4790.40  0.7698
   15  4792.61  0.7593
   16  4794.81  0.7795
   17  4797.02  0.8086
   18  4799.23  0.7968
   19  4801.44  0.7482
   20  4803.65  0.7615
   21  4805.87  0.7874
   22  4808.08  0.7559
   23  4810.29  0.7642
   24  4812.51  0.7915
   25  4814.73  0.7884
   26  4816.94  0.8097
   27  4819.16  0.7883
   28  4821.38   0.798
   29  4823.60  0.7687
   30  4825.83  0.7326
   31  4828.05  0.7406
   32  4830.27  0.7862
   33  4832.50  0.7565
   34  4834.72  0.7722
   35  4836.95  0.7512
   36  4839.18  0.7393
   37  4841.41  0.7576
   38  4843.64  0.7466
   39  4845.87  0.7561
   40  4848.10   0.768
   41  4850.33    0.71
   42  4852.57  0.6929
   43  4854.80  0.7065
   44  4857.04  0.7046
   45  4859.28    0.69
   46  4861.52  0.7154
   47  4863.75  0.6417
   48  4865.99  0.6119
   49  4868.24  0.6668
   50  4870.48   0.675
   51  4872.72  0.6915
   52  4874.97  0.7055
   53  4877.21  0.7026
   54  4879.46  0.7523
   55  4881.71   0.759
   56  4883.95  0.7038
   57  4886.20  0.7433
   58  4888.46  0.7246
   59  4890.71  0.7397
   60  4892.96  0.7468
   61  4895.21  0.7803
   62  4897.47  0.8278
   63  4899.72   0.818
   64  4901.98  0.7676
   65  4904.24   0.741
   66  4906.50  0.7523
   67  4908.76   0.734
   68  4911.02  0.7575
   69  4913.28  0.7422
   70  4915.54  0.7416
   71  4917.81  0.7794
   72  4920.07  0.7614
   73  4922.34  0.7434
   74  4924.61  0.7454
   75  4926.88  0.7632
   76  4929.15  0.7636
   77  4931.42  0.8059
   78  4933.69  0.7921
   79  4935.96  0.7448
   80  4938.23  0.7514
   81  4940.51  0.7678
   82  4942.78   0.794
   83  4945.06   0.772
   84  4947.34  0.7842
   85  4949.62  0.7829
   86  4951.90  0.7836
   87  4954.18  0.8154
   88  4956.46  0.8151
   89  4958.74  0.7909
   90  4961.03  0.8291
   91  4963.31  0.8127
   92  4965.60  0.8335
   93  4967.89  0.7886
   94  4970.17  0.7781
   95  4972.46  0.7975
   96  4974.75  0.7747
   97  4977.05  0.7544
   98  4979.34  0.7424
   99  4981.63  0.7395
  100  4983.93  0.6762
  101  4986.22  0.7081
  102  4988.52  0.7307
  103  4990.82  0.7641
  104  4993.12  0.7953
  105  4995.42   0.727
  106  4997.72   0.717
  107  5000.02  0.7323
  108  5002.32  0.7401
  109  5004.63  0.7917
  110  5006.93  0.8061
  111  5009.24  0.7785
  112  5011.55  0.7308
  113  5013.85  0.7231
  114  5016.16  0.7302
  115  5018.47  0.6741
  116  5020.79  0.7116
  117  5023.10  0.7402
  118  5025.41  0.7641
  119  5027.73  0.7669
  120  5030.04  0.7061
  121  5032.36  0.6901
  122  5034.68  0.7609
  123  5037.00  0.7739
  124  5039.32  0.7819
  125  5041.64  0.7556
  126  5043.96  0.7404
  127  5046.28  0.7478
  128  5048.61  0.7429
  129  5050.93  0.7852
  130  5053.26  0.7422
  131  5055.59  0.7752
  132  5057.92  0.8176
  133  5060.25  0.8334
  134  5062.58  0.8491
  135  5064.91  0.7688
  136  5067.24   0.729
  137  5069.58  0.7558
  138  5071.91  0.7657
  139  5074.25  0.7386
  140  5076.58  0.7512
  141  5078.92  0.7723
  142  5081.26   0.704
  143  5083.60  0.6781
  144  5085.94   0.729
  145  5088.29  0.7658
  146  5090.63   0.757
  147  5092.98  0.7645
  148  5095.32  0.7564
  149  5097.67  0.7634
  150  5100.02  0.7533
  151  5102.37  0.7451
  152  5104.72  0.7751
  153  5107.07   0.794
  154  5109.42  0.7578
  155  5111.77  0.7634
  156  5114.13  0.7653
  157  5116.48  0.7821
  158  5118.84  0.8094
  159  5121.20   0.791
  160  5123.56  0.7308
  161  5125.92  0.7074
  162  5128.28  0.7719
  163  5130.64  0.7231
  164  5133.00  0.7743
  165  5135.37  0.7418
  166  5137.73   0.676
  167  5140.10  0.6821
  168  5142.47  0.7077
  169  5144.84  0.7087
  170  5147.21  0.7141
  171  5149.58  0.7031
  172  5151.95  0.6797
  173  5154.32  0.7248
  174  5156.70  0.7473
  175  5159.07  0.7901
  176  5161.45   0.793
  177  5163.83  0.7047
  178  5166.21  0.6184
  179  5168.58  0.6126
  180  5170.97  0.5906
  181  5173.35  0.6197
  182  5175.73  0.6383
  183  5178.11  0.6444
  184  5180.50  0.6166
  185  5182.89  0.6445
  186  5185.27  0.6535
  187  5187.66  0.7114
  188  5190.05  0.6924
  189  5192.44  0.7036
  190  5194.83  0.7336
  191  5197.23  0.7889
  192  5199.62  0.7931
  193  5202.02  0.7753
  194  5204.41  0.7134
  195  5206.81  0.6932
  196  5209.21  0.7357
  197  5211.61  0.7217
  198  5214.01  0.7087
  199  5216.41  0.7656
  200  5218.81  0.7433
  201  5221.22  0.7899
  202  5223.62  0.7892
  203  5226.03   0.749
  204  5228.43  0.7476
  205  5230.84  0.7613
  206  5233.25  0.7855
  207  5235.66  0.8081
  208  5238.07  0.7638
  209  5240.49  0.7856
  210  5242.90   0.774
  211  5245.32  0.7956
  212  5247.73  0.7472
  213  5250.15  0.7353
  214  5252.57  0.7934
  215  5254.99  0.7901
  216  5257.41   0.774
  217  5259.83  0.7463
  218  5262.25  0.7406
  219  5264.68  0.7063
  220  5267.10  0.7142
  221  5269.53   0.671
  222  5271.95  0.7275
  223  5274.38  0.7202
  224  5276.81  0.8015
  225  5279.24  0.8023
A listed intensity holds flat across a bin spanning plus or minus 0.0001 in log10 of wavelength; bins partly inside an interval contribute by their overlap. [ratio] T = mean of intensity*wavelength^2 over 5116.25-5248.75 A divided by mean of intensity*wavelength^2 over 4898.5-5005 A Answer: 1.0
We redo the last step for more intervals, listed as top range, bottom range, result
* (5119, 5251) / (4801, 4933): 1.10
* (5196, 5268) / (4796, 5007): 1.14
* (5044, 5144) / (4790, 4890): 1.13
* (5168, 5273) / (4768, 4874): 1.14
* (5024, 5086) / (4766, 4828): 1.09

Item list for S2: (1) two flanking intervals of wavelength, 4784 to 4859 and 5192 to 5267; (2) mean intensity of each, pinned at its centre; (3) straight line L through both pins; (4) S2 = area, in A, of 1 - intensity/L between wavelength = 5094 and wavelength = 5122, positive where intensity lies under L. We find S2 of -0.5 A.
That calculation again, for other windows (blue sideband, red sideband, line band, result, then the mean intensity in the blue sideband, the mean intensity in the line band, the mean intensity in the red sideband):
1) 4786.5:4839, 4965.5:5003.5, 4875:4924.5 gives 0.6 A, 0.773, 0.752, 0.751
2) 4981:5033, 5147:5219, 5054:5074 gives -1.6 A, 0.737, 0.784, 0.702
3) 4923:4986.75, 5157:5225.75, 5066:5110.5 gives -0.8 A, 0.776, 0.75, 0.708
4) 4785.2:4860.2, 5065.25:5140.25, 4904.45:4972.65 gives -1.9 A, 0.76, 0.777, 0.75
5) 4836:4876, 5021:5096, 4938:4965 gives -2.4 A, 0.707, 0.794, 0.756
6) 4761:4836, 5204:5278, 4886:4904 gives -0.1 A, 0.767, 0.768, 0.752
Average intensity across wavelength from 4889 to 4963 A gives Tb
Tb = 0.773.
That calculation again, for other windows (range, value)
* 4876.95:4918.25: 0.754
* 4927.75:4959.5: 0.783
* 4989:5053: 0.747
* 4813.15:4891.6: 0.732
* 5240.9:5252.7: 0.768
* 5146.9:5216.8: 0.7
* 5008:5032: 0.731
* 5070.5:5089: 0.738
